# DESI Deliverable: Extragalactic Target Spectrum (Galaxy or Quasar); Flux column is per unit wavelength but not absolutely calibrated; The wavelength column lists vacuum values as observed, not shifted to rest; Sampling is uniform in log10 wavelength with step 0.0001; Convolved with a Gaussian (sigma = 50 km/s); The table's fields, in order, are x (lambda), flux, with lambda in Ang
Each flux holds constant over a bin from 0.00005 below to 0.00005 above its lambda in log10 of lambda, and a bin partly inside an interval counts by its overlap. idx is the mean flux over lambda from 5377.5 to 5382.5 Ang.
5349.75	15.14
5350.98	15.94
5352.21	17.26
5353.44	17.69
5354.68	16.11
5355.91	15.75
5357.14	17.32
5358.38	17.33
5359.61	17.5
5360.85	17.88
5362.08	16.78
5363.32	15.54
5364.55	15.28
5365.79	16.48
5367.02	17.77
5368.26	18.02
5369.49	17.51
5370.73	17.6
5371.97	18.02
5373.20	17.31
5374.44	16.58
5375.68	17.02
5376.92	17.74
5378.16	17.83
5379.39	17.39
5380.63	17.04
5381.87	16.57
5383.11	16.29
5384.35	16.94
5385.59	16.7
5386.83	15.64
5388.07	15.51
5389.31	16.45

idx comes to 17.2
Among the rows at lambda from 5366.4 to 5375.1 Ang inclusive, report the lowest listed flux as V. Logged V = 16.58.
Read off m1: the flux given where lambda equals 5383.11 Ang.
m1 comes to 16.29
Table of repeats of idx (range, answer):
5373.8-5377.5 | 17.1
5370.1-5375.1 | 17.4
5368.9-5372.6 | 17.7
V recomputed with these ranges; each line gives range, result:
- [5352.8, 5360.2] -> 15.75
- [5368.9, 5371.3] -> 17.51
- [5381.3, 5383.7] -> 16.29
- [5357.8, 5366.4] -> 15.28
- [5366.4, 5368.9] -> 17.77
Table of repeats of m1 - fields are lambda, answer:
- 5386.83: 15.64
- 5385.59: 16.7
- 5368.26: 18.02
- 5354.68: 16.11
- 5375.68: 17.02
